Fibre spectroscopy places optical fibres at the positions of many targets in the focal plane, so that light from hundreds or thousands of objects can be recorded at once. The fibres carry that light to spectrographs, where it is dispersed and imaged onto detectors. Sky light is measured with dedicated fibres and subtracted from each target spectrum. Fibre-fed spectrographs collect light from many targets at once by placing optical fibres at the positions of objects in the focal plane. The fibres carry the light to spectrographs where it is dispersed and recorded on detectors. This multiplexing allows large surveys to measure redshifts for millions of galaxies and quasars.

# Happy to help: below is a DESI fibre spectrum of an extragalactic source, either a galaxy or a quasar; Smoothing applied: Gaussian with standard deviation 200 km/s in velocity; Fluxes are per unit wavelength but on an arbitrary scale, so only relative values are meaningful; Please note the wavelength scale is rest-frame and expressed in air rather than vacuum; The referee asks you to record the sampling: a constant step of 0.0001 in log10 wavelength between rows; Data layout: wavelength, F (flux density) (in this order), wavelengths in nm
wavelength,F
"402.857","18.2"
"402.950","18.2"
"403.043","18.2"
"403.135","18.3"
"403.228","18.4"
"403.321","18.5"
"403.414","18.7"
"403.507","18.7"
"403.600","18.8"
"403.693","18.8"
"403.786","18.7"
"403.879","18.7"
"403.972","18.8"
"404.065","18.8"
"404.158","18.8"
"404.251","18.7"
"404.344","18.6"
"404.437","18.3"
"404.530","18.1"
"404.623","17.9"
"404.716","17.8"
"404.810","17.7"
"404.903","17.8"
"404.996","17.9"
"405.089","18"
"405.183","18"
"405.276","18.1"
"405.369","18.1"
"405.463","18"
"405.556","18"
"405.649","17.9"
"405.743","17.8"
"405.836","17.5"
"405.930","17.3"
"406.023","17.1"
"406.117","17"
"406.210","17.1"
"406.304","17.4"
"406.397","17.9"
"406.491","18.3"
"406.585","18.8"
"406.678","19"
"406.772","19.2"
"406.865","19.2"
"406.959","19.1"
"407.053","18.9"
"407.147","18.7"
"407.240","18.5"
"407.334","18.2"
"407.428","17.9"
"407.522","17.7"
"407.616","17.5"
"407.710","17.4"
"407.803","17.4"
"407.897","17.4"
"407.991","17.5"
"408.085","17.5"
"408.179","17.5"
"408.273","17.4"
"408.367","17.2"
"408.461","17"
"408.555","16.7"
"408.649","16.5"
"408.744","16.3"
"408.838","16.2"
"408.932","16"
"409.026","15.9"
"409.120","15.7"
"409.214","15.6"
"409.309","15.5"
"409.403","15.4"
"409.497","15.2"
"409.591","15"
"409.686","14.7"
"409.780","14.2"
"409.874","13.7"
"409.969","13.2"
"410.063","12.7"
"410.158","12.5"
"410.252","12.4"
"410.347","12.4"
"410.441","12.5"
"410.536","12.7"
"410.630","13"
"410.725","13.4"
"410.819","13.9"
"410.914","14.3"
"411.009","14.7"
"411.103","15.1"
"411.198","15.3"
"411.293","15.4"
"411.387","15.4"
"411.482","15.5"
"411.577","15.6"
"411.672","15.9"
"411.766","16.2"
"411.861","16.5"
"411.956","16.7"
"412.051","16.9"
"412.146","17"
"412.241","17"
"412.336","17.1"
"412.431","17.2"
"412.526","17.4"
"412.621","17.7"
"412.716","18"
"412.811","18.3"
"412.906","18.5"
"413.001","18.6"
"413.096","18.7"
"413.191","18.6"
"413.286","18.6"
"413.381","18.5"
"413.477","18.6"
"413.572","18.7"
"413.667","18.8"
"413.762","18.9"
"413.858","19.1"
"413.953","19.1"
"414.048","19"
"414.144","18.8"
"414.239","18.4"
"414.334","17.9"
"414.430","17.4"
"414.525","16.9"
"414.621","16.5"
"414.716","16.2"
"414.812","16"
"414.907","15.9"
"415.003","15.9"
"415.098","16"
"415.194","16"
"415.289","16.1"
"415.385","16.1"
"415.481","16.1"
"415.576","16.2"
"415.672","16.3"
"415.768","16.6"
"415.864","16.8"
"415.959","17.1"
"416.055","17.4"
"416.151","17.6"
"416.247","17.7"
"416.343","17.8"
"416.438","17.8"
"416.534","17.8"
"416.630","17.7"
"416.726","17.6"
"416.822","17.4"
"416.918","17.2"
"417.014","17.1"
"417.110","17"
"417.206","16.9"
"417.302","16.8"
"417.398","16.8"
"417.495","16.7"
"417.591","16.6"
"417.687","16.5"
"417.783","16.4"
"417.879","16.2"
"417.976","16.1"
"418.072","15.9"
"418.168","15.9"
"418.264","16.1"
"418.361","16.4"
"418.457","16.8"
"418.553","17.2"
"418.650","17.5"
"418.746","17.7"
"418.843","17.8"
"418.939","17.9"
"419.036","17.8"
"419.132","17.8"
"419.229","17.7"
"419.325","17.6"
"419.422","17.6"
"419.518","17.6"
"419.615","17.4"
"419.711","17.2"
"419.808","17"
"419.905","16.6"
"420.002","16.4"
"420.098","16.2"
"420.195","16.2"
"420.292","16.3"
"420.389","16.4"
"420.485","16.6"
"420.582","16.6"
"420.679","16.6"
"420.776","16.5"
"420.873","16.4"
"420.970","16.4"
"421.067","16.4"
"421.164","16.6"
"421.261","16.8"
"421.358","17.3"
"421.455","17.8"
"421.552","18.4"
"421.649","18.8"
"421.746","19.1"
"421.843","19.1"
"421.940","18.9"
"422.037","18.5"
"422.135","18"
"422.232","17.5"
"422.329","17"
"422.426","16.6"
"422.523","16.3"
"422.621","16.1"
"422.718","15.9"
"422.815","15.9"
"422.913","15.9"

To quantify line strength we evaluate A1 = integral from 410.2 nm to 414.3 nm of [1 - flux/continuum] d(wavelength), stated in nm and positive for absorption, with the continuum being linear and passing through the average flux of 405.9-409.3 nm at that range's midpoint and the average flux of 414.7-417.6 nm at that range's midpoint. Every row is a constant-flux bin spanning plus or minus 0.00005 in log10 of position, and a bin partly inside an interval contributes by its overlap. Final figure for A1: 0.12 nm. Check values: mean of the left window 17.5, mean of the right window 16.8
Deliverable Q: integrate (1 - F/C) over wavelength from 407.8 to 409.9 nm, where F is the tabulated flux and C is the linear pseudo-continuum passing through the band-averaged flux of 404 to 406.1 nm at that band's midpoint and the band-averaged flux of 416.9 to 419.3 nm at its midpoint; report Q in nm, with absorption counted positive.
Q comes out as 0.18 nm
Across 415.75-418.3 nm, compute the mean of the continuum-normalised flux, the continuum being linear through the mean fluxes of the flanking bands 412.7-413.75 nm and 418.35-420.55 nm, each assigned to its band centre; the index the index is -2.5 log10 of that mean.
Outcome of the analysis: 0.05 mag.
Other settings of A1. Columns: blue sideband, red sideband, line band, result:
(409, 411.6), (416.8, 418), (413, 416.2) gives -0.34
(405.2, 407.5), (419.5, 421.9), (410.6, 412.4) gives 0.22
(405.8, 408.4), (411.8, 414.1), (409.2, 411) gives 0.42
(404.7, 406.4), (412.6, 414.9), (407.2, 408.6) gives 0.02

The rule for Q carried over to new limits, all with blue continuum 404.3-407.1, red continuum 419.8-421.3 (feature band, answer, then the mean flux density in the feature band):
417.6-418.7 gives 0.02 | 16.5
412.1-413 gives -0.02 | 17.6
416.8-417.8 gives 0.00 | 16.9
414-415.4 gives 0.02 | 16.9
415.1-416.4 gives 0.02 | 16.7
